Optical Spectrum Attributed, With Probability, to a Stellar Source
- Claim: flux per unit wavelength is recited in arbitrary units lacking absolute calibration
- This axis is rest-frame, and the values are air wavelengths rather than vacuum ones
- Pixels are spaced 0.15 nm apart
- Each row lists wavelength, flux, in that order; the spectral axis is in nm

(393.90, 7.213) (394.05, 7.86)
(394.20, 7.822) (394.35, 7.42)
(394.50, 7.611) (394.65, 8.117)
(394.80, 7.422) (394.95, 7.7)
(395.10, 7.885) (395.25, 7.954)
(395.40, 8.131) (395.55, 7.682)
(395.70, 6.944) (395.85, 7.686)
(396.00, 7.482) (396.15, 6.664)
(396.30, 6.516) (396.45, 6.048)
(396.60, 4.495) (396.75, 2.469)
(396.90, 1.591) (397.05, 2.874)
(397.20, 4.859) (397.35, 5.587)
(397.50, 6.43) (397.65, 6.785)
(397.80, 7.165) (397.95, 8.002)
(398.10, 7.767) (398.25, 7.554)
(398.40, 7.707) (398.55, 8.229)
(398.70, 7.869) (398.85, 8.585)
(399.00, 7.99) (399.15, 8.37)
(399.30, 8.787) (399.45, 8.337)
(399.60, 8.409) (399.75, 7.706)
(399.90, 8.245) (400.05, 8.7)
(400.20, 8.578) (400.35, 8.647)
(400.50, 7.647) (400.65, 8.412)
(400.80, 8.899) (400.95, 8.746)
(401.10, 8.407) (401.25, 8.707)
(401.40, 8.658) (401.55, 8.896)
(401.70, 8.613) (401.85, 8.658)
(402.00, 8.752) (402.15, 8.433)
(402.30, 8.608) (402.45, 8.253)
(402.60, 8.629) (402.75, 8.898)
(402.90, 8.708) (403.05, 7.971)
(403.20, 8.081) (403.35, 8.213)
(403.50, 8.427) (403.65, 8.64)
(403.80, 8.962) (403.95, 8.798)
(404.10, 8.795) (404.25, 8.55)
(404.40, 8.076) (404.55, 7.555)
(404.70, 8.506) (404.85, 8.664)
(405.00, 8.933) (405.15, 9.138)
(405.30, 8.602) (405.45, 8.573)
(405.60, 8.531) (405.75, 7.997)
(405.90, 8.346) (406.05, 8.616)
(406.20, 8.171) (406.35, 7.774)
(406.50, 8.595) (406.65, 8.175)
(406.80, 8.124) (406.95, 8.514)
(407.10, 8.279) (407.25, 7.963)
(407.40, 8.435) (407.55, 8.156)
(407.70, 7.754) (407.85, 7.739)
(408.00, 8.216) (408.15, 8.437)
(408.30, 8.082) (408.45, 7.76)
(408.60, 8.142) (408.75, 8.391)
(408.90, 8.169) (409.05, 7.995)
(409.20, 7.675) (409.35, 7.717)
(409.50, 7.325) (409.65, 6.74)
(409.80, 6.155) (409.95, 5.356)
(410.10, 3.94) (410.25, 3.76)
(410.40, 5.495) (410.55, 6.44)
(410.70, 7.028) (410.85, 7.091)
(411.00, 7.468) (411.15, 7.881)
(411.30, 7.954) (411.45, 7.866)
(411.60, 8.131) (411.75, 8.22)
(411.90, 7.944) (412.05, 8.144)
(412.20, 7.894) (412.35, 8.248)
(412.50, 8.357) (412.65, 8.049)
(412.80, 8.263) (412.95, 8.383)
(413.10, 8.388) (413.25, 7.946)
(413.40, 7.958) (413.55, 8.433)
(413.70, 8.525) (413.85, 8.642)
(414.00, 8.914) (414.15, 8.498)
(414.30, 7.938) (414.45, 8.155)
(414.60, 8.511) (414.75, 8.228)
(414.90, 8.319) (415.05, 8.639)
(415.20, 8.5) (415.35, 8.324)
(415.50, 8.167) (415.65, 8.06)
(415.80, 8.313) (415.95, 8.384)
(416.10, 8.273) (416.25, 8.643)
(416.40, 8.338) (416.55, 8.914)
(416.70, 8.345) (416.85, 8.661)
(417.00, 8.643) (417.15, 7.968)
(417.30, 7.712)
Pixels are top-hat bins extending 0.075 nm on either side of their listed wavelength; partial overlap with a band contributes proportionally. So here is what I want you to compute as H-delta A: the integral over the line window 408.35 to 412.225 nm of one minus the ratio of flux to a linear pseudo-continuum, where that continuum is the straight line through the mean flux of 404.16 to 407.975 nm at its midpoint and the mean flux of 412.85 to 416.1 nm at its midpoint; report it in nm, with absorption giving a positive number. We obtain 0.54 nm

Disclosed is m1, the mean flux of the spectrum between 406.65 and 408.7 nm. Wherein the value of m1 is 8.13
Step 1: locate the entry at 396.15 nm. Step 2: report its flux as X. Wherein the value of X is 6.664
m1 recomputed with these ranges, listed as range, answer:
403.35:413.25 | 7.89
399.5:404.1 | 8.51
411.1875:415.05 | 8.24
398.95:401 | 8.39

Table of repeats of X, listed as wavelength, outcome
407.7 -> 7.754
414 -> 8.914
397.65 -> 6.785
